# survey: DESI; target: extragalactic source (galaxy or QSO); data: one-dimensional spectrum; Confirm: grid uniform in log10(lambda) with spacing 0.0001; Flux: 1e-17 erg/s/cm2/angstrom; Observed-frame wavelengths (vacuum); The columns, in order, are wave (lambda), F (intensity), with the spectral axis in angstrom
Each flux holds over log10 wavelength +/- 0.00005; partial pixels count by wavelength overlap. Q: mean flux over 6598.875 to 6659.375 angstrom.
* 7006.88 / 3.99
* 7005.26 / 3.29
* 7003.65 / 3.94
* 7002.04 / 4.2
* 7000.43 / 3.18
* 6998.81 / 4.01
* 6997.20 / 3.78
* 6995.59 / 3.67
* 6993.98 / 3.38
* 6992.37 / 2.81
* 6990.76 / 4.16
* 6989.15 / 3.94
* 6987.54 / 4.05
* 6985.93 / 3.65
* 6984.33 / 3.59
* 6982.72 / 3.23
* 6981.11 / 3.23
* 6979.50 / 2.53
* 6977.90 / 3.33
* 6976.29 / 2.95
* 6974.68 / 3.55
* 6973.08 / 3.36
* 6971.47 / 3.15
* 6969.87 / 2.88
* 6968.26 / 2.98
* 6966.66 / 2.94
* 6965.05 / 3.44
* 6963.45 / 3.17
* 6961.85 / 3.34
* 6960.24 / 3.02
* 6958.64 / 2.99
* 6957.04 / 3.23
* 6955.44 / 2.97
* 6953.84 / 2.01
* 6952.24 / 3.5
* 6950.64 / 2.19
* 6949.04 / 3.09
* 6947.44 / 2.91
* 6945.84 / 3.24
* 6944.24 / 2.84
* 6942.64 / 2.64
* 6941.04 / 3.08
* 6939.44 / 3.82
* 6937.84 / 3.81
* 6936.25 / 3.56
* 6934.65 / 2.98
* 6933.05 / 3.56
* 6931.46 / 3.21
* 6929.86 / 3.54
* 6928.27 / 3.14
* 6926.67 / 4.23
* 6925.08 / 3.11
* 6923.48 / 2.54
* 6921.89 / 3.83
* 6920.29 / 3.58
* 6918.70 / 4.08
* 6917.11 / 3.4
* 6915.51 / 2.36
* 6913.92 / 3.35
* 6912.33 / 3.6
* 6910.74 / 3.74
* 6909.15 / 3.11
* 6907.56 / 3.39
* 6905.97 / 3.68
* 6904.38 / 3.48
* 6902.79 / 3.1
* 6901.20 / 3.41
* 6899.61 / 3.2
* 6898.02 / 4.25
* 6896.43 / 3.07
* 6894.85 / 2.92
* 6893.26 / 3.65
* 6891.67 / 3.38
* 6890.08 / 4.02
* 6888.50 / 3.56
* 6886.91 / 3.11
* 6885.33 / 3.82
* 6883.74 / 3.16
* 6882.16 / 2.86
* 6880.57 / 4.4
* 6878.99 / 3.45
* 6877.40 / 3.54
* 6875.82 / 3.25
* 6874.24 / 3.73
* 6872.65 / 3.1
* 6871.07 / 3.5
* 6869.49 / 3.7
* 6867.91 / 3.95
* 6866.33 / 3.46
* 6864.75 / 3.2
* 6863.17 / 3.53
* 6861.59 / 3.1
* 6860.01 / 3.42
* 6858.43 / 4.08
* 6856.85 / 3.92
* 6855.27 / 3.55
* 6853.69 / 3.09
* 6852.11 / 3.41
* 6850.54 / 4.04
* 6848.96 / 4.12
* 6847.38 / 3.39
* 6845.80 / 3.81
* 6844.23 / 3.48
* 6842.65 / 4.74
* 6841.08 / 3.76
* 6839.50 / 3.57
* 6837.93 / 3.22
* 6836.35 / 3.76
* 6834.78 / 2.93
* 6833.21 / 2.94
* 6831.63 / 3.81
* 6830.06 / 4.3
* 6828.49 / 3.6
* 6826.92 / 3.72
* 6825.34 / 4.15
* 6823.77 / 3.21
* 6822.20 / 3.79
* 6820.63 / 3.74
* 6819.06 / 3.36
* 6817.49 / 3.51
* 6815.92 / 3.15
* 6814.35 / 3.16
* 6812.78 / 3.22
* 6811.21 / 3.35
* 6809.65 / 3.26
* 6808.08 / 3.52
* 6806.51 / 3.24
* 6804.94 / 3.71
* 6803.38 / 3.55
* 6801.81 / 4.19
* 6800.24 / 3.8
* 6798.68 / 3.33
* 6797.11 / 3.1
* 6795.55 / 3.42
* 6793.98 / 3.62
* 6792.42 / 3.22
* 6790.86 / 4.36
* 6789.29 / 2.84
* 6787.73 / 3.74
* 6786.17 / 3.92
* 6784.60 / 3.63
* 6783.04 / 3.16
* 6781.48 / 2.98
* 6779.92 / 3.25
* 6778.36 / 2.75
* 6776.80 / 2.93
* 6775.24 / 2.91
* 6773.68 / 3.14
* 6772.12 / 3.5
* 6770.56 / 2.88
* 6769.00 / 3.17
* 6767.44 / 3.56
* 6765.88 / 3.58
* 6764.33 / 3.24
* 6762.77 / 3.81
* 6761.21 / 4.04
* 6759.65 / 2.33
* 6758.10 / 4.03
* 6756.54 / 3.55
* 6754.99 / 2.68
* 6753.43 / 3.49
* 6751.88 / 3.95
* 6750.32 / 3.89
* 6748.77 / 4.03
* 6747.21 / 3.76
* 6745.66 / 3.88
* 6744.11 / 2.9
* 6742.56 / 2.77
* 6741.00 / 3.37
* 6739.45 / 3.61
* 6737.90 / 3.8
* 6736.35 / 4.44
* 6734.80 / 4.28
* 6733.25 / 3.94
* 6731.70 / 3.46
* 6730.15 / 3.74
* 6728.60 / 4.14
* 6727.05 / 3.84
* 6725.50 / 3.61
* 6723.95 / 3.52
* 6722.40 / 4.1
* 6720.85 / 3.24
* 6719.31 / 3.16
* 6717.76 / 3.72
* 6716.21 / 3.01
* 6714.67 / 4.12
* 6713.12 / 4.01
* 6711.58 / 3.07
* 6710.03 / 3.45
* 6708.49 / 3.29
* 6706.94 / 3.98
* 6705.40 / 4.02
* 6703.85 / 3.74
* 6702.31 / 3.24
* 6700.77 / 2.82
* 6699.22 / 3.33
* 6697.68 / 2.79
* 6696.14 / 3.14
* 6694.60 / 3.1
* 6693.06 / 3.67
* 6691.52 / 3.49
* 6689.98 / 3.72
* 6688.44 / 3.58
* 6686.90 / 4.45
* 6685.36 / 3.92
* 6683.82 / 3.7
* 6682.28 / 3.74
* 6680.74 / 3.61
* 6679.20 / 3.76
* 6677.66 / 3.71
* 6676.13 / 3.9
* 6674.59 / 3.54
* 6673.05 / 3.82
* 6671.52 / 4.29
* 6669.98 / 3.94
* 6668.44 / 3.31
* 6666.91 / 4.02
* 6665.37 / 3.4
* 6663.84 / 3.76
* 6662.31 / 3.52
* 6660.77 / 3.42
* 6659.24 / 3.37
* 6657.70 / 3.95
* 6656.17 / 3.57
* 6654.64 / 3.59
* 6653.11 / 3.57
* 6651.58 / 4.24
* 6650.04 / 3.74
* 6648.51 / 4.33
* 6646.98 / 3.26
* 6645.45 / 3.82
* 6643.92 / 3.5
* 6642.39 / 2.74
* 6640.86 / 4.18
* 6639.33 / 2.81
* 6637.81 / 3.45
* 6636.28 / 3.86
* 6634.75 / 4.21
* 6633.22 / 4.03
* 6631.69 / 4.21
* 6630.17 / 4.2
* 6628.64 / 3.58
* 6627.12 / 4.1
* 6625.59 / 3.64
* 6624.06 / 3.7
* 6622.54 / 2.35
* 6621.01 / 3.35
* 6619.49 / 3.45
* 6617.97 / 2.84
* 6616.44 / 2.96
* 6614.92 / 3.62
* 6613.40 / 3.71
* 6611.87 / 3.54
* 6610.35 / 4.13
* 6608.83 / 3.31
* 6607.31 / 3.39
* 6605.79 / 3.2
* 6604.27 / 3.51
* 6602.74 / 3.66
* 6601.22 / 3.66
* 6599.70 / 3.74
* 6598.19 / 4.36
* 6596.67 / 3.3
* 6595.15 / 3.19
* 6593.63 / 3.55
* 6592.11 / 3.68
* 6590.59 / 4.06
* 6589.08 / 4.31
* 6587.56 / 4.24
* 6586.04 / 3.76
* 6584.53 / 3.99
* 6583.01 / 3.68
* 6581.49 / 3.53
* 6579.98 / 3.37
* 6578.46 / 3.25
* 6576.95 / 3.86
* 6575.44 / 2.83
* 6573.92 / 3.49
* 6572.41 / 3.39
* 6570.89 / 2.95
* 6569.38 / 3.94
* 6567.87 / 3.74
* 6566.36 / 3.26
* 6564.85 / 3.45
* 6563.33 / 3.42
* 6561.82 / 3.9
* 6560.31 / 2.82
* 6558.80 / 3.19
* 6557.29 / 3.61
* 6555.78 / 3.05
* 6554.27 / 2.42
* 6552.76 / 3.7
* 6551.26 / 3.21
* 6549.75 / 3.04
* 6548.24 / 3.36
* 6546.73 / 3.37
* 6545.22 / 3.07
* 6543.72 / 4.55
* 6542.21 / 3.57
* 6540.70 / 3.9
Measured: 3.61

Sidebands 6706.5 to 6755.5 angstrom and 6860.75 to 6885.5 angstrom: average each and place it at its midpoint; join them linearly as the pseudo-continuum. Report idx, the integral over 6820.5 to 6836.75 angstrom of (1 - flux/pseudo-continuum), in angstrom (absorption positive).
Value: -0.45 angstrom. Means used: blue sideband 3.64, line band 3.63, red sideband 3.48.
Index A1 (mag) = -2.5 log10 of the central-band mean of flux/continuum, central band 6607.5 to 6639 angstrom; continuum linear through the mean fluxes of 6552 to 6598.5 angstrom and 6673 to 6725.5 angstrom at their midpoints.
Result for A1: -0.018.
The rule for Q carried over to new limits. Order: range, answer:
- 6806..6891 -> 3.55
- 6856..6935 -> 3.46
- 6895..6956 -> 3.28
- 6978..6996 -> 3.47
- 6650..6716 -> 3.63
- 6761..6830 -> 3.44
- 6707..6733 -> 3.61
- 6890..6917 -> 3.38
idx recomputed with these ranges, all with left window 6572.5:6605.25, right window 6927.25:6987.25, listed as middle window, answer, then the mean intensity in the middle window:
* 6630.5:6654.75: -1.0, 3.73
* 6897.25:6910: -0.8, 3.45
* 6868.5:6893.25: -1.9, 3.51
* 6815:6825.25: -0.5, 3.5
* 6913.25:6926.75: -0.5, 3.34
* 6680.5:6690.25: -0.8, 3.83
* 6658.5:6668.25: 0.0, 3.57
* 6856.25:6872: -1.4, 3.58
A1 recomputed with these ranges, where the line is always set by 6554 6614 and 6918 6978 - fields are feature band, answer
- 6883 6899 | -0.08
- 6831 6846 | -0.09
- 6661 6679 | -0.08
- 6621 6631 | -0.02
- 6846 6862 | -0.11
